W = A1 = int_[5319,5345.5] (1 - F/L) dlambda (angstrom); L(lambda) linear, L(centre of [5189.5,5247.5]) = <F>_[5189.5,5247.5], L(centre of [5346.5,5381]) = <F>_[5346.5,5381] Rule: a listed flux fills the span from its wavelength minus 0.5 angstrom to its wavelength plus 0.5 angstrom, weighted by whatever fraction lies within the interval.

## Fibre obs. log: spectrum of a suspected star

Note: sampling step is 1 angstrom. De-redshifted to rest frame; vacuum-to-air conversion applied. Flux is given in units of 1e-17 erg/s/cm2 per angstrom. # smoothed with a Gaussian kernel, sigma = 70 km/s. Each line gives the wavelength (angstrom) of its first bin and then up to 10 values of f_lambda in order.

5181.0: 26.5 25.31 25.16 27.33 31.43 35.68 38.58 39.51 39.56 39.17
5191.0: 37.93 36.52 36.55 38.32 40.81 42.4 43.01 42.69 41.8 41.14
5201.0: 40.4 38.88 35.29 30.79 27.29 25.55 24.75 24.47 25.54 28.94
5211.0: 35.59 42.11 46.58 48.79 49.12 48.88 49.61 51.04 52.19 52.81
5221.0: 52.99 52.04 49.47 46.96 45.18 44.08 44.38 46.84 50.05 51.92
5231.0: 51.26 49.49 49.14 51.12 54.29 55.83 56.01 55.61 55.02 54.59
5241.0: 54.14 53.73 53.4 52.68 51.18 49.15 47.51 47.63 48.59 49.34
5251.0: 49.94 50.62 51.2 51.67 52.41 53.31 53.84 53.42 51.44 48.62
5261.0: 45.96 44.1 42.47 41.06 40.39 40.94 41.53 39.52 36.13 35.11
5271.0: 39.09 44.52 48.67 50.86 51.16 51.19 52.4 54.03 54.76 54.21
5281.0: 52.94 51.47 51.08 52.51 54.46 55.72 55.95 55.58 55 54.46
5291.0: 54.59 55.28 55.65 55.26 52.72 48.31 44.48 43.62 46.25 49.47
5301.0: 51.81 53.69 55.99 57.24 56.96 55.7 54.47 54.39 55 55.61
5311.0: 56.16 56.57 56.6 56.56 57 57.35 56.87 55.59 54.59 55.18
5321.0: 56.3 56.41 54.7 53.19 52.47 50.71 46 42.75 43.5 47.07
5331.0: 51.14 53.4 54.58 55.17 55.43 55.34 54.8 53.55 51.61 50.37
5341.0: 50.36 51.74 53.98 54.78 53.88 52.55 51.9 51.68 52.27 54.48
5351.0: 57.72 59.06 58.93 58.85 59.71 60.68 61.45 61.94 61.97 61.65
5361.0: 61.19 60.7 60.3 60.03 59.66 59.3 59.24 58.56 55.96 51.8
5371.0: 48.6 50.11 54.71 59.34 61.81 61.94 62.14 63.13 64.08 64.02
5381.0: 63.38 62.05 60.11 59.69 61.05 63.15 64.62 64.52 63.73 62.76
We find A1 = 1.6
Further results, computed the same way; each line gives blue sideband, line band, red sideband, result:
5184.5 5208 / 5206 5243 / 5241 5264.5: -3.2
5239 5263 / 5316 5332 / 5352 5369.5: 1.4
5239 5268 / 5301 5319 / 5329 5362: -1.0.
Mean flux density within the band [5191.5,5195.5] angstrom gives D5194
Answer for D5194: 38.1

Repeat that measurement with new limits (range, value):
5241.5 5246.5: 52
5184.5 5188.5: 36.3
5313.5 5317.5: 56.9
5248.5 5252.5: 49.6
